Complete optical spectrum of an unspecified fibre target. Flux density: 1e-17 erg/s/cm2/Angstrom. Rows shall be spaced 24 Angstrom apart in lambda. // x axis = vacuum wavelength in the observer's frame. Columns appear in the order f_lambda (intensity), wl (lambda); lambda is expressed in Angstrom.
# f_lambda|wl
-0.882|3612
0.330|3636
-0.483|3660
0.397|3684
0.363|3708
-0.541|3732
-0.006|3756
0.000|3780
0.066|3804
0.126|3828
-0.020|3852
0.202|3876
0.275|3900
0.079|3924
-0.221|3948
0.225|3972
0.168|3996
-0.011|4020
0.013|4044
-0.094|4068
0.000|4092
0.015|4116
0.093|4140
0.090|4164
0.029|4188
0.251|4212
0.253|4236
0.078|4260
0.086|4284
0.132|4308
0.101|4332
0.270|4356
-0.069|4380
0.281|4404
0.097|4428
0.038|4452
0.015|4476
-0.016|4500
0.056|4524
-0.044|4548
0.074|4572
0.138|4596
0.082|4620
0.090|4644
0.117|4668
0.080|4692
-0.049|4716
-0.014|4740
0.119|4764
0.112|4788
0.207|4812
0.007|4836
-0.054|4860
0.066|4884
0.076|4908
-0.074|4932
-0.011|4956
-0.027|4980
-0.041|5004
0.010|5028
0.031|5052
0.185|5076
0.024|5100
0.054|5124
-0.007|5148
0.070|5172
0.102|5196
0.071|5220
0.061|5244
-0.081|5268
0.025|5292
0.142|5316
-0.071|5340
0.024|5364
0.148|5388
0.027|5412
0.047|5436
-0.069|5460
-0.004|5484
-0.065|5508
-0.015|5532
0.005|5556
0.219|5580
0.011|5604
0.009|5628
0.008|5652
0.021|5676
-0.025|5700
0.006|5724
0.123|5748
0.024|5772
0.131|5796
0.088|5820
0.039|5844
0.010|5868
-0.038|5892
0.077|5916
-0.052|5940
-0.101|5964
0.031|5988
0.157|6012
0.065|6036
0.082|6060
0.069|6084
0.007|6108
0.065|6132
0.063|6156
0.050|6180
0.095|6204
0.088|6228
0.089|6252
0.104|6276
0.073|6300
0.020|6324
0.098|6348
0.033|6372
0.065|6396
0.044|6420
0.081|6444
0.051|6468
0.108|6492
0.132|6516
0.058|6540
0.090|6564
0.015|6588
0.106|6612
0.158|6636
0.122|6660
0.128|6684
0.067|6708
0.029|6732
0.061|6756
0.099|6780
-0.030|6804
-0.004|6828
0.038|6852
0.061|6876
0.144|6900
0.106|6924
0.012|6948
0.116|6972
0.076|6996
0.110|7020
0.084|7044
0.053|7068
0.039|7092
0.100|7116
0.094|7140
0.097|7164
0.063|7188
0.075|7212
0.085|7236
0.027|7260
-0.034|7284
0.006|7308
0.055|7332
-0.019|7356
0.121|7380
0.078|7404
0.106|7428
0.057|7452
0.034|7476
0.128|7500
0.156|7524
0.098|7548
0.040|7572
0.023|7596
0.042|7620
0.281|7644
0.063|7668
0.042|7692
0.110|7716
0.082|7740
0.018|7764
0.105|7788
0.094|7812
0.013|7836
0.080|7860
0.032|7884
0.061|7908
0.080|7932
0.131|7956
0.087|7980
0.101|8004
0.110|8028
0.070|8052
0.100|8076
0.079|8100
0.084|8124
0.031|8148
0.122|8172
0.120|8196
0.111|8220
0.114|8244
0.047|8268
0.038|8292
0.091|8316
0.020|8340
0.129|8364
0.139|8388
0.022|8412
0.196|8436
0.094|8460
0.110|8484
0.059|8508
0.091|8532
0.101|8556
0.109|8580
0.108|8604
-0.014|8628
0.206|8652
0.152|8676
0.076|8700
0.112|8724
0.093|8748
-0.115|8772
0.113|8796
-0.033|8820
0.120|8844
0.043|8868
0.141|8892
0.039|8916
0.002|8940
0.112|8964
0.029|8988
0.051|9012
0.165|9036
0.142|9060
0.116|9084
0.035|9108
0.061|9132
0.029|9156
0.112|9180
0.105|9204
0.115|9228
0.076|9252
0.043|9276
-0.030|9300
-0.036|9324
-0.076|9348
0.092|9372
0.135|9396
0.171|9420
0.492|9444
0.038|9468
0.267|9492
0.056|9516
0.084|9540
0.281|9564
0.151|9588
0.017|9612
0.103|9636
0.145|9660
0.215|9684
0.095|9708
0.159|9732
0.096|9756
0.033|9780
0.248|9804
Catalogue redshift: 1.05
